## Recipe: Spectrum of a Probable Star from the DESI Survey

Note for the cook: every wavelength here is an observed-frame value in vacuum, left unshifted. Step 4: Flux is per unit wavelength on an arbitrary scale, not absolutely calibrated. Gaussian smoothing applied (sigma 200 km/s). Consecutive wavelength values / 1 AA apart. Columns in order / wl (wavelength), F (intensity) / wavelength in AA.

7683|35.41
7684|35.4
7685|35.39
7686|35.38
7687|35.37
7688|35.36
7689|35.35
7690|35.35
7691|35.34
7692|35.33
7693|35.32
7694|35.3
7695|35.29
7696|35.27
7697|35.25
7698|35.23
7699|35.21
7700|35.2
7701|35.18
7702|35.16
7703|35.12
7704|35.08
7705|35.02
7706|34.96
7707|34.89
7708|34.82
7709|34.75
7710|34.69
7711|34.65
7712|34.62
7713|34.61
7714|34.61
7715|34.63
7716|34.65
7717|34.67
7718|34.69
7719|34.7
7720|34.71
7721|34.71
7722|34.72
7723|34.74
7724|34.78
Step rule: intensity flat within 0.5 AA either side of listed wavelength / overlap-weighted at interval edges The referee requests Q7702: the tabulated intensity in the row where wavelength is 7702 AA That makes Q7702 35.16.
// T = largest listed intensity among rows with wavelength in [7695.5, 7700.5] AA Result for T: 35.27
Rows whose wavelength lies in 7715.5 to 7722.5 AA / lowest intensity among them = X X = 34.65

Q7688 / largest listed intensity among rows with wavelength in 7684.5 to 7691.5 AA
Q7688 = 35.39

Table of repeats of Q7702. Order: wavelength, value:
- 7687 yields 35.37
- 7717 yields 34.67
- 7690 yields 35.35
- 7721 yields 34.71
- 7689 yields 35.35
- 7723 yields 34.74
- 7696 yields 35.27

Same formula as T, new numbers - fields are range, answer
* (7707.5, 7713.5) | 34.82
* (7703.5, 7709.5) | 35.08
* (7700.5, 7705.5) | 35.18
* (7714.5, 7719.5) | 34.7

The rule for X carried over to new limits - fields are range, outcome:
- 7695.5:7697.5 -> 35.25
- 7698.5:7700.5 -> 35.2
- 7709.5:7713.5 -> 34.61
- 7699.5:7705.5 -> 35.02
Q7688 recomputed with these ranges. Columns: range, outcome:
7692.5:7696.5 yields 35.32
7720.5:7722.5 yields 34.72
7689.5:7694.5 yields 35.35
